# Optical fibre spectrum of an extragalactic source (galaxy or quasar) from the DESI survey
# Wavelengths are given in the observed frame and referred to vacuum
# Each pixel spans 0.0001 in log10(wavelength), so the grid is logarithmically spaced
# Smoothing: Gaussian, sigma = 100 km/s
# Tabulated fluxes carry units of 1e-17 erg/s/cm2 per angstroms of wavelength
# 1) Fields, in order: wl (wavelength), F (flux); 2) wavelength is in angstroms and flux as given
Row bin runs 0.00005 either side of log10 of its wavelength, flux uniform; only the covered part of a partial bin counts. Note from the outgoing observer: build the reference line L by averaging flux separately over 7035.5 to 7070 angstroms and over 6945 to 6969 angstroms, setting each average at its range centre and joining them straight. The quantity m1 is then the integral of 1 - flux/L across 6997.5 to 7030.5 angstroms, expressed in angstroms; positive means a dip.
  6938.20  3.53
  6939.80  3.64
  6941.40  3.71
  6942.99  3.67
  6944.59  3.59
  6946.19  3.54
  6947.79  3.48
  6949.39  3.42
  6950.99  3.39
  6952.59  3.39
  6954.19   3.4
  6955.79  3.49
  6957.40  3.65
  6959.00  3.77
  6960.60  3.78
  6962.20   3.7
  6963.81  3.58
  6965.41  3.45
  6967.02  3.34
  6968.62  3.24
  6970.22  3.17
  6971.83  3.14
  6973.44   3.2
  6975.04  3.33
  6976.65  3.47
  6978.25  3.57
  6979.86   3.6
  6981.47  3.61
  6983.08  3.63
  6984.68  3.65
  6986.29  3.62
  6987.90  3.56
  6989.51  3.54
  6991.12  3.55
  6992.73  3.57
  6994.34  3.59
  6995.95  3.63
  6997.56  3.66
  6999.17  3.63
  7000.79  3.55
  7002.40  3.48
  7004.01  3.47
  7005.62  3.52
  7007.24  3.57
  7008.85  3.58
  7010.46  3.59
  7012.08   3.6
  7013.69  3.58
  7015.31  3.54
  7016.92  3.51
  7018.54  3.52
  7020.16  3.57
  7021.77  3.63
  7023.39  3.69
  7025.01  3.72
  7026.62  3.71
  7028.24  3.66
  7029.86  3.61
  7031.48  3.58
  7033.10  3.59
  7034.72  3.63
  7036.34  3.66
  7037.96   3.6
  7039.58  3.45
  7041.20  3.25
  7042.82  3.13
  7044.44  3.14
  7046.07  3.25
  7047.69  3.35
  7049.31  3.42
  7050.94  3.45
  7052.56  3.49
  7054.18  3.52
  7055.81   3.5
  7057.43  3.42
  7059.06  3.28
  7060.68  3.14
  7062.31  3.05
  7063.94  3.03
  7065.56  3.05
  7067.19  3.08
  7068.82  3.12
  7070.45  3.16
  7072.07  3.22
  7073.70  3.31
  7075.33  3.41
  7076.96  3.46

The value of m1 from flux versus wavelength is -2.0 angstroms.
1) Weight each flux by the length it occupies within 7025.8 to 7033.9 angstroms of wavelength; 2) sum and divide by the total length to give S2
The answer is 3.63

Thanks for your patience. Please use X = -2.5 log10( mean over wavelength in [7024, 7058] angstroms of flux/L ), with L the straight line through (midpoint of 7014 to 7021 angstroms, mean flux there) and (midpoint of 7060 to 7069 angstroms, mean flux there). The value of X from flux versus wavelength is -0.06 mag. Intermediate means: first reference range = 3.54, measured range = 3.48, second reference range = 3.07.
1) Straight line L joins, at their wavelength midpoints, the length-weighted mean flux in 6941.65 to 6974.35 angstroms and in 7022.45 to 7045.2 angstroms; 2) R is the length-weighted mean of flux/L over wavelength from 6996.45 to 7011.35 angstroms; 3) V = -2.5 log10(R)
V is -0.016 mag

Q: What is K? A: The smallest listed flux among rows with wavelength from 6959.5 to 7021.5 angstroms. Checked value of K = 3.14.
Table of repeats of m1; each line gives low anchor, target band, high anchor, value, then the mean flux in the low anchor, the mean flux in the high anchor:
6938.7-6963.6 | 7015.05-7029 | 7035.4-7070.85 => -0.98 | 3.57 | 3.3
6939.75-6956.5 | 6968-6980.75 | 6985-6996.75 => 0.77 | 3.52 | 3.58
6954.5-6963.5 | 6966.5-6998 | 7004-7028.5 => 1.28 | 3.66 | 3.59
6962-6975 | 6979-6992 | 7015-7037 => -0.67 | 3.33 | 3.62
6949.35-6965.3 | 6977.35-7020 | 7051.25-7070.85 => -1.75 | 3.56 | 3.24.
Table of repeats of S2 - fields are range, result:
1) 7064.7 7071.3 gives 3.11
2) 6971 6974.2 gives 3.16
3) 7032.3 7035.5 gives 3.61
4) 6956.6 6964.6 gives 3.7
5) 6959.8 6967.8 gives 3.57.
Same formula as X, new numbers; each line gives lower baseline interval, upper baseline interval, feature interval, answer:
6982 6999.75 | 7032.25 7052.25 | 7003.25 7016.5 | -0.01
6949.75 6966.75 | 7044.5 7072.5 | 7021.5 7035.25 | -0.09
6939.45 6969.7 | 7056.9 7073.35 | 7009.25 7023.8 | -0.08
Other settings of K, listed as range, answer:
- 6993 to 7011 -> 3.47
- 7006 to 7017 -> 3.51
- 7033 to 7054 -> 3.13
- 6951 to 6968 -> 3.34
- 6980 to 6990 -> 3.54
